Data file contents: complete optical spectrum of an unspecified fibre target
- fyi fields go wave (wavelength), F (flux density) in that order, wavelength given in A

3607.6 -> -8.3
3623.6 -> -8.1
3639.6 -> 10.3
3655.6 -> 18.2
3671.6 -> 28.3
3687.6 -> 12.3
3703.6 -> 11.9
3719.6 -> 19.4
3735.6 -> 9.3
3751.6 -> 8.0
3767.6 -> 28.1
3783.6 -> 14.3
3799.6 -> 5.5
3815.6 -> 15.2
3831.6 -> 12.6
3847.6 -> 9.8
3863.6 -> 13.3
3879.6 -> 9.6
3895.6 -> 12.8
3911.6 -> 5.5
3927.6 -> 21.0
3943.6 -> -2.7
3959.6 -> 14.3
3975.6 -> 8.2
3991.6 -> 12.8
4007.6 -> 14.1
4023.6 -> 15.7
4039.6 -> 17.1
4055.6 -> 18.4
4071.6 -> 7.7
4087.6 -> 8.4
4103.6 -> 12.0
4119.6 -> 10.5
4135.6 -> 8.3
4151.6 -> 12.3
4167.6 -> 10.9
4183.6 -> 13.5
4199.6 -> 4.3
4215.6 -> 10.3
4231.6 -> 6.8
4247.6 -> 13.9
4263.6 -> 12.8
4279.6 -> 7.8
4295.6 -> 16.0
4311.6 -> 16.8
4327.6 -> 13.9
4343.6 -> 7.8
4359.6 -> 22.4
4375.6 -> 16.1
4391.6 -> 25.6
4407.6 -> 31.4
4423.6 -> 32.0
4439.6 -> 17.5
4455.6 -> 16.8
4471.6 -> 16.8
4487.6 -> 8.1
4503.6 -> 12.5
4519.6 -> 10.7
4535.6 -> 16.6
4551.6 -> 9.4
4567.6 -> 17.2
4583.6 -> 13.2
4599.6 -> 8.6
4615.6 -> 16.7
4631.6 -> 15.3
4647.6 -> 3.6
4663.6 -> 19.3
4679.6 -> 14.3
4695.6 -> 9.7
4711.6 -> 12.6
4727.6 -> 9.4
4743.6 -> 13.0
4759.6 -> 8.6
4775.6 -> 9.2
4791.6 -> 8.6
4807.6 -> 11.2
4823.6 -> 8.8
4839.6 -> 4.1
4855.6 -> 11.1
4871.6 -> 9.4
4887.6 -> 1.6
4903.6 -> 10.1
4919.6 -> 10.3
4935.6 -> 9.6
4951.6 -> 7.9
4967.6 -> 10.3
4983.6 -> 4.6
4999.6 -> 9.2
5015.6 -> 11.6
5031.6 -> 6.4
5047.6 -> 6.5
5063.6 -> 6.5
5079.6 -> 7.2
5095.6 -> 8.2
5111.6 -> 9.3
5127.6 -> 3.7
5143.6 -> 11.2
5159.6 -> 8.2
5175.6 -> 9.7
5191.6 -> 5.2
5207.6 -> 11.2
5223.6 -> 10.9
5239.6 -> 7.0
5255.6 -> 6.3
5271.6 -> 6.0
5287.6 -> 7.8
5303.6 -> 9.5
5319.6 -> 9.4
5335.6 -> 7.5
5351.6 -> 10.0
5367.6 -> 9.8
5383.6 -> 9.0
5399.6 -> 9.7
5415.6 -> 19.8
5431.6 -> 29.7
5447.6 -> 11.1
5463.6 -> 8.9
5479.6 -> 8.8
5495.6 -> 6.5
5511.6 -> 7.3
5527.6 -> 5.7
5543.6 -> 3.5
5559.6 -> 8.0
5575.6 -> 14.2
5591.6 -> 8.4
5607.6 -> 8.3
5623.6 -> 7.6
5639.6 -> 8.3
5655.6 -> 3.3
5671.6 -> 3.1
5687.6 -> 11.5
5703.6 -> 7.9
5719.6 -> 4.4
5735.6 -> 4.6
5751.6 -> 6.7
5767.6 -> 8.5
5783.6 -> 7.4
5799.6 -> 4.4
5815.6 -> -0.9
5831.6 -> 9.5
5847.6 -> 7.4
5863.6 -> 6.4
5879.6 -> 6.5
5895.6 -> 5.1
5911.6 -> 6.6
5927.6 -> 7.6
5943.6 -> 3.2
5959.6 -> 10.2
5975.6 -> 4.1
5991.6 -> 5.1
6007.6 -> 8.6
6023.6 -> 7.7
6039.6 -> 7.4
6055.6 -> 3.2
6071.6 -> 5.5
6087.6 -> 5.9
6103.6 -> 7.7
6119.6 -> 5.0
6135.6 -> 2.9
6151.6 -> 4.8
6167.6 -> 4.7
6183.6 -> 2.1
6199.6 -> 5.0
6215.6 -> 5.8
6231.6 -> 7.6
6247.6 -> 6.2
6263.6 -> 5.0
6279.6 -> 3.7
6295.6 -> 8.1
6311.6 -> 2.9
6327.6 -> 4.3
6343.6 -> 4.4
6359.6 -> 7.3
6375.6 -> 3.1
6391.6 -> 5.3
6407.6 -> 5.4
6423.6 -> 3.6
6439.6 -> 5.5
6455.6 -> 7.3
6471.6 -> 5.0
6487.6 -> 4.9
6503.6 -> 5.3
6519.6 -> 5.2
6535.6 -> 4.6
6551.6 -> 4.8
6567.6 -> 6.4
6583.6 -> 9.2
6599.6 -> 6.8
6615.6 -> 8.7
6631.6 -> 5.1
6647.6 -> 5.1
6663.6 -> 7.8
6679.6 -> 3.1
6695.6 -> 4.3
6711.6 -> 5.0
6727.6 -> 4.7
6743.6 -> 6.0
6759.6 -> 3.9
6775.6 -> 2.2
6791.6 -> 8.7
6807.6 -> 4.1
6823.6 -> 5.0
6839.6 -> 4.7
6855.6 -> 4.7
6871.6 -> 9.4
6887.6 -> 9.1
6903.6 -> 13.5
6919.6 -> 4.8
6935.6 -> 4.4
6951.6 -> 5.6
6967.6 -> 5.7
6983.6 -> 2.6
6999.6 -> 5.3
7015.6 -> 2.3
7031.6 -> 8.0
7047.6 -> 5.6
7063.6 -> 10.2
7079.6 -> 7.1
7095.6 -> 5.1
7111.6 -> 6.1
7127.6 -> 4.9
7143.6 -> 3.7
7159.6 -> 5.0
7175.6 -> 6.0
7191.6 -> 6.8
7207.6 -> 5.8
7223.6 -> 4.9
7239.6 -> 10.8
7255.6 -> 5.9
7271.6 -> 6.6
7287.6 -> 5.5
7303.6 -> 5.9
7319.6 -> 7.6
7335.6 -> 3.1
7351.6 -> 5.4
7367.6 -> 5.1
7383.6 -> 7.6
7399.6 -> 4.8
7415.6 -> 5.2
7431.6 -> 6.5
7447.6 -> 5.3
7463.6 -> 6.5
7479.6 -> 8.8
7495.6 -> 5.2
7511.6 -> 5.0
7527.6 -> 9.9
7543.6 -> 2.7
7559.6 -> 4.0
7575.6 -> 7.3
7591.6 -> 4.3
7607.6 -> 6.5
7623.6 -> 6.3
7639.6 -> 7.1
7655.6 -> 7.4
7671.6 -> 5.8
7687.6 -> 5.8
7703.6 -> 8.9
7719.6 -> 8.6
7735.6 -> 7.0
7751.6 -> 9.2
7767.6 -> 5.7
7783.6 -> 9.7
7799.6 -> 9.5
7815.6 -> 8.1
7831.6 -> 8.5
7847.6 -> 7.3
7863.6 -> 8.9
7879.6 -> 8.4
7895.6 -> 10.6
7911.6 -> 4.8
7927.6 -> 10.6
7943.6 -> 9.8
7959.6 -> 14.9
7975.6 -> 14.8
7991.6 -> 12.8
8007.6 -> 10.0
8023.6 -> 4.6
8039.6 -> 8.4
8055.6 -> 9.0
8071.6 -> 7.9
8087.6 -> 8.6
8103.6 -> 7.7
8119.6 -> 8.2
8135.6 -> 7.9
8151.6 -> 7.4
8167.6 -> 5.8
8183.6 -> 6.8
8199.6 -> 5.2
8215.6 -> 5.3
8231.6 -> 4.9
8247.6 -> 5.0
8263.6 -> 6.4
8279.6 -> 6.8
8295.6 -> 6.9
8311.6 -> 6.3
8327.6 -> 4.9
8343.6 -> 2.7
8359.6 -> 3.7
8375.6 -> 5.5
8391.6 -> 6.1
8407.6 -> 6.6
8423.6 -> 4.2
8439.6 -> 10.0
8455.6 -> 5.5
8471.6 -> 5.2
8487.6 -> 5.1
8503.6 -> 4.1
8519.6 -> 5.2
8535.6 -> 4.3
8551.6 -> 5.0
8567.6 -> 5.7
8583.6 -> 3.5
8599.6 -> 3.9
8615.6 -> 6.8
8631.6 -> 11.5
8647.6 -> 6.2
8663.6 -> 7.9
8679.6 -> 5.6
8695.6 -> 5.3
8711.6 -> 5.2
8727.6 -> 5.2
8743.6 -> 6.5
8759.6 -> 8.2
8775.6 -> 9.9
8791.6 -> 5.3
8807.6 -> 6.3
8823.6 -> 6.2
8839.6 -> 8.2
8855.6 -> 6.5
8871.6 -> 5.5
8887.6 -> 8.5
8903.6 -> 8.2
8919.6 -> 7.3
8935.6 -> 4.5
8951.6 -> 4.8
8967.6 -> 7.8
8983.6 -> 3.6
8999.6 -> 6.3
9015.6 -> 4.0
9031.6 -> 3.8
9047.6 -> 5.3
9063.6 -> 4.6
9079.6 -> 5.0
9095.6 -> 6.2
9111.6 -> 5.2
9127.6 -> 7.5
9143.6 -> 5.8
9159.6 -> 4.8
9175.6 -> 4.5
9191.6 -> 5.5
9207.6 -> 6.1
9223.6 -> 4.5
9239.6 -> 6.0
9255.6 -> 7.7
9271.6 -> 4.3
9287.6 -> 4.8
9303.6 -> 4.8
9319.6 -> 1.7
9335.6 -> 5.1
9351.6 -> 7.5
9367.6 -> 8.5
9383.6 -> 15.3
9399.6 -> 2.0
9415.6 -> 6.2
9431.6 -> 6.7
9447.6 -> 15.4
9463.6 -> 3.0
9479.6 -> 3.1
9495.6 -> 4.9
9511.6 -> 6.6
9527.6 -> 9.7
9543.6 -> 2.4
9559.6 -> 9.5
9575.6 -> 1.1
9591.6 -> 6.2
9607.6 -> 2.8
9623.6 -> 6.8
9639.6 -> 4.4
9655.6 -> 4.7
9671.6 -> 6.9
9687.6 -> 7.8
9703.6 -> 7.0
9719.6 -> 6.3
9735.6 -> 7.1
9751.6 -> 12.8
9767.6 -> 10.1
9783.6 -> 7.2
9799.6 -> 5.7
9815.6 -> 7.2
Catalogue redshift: 1.85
